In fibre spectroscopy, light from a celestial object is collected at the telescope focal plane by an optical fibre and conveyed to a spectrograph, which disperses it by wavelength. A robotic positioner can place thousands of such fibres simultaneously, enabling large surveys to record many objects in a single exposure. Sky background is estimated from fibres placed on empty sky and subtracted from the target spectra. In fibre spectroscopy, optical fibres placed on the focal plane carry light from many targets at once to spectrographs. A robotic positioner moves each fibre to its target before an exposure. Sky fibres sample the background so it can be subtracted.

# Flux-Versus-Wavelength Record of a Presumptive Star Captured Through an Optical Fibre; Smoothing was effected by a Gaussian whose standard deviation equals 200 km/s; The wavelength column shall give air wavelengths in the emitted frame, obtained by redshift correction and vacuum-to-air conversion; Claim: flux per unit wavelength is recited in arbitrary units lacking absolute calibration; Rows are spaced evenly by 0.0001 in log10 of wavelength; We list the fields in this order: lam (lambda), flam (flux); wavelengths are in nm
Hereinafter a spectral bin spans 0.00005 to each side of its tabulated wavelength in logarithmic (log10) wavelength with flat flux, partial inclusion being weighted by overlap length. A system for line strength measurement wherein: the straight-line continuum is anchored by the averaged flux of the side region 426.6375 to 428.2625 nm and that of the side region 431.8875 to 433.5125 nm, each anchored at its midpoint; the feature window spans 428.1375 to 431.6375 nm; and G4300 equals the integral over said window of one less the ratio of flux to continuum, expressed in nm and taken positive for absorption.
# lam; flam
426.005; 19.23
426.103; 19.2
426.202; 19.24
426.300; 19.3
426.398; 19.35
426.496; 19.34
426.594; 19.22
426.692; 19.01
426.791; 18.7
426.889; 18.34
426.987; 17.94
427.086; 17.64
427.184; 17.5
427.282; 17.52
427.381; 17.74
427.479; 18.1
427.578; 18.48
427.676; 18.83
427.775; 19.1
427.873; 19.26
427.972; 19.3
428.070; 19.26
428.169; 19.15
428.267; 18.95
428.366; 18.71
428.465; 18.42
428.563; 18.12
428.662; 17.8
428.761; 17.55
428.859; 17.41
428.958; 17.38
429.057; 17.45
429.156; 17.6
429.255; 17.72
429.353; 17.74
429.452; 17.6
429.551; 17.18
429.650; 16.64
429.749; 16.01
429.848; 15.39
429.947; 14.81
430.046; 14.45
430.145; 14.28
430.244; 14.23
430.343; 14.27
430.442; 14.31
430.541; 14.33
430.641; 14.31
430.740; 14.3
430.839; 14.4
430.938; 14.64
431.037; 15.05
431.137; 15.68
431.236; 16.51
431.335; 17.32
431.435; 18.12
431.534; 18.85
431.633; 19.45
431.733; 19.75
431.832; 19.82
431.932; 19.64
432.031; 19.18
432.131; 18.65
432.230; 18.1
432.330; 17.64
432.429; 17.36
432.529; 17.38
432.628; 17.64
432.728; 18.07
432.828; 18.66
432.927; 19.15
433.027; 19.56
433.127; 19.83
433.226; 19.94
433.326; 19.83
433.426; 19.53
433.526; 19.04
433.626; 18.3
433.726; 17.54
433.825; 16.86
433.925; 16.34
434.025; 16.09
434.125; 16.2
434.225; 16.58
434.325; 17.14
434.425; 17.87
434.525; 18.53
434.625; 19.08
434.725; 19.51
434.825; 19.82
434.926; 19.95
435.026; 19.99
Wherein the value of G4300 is 0.398 nm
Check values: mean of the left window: 18.5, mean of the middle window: 16.5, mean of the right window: 18.8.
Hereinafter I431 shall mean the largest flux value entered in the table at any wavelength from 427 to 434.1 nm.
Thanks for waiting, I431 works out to 19.94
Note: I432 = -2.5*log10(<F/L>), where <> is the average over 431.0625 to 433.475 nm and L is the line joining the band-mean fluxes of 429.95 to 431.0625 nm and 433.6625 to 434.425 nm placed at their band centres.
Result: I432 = -0.19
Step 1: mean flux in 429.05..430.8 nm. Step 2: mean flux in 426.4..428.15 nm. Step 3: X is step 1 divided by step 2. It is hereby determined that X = 0.84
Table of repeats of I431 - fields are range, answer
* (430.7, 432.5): 19.82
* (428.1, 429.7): 19.15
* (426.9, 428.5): 19.3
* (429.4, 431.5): 18.12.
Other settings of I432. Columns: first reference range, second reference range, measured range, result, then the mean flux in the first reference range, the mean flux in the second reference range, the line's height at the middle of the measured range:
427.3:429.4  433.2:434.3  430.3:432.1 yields 0.082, 18.3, 17.8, 18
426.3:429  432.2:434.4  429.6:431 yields 0.232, 18.5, 18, 18.3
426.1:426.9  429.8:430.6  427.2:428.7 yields -0.078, 19.1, 14.5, 17.3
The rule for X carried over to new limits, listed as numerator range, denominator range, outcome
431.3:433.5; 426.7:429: 1.03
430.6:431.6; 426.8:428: 0.87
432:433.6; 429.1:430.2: 1.15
